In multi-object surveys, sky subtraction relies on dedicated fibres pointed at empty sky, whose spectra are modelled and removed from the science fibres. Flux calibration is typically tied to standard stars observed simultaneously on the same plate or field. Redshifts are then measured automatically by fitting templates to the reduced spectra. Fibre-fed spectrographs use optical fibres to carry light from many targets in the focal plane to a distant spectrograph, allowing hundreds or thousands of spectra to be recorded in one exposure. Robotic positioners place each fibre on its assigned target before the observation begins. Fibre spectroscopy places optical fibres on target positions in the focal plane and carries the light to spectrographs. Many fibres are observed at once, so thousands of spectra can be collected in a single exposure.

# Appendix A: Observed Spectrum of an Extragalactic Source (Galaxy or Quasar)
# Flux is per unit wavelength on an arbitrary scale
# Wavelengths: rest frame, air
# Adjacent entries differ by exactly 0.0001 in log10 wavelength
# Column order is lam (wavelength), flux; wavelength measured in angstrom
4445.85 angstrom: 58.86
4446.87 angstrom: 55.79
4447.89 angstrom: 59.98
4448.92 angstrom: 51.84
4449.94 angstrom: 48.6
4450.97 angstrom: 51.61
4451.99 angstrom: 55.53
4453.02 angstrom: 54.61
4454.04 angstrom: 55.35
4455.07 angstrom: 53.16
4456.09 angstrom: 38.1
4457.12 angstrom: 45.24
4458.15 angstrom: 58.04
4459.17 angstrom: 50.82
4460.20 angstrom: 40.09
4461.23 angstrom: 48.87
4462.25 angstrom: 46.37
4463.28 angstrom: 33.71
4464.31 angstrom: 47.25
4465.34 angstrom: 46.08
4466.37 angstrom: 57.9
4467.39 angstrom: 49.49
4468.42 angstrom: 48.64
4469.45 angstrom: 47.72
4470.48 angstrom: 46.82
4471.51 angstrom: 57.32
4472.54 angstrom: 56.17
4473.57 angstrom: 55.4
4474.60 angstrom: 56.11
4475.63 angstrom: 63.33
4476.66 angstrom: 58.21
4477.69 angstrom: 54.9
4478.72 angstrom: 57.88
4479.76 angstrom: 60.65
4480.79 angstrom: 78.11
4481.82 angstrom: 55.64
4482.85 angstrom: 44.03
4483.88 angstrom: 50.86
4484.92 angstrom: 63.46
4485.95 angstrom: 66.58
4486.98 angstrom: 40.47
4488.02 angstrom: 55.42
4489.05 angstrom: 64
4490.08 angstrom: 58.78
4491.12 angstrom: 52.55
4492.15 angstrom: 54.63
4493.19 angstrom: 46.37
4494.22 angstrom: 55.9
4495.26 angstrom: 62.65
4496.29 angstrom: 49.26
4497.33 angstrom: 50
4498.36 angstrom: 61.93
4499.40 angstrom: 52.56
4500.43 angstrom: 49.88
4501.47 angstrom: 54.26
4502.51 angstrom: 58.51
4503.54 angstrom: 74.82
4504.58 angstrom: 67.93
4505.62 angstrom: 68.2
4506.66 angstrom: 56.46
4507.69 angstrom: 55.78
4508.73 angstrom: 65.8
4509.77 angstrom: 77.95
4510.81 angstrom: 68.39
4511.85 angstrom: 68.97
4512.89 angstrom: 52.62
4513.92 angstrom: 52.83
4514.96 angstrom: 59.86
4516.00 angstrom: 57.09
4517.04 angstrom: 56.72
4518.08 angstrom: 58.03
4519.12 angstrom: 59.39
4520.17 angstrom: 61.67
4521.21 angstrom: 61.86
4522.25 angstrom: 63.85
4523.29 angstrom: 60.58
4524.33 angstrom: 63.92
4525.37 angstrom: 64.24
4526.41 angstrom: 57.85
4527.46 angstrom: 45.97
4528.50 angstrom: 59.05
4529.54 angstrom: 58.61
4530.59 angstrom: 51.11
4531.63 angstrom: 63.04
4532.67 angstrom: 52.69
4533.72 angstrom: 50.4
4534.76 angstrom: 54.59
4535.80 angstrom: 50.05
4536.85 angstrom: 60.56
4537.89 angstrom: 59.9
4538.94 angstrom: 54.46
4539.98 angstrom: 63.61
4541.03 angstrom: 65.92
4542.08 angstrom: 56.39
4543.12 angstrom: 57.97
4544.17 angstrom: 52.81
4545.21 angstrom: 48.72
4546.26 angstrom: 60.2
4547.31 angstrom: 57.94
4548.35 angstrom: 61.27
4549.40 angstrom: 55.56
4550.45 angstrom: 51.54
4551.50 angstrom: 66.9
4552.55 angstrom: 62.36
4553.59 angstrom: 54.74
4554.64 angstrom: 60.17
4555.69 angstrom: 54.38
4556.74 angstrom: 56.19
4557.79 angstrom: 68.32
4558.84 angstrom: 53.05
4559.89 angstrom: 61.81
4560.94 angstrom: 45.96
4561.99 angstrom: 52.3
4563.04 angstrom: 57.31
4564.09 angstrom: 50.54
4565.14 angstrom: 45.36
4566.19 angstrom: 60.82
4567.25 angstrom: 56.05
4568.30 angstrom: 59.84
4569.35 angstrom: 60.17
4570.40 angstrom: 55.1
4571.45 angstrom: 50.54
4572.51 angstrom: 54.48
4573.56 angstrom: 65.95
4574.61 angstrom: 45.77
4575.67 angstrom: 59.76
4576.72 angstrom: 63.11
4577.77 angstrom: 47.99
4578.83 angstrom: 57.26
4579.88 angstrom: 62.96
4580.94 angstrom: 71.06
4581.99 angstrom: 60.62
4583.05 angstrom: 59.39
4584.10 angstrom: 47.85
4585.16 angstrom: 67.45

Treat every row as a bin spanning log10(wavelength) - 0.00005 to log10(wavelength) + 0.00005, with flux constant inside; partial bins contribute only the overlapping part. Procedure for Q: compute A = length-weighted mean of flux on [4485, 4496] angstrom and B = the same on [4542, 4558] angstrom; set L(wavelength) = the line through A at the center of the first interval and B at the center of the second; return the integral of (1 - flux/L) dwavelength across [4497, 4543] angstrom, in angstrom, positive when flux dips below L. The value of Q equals -2.0 angstrom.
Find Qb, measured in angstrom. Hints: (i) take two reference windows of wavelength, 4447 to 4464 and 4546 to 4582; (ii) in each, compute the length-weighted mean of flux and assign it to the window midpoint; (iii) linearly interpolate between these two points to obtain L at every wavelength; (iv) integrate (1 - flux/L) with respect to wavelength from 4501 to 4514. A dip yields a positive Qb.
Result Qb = -2.5 angstrom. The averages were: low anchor 49.6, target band 63.7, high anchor 57.3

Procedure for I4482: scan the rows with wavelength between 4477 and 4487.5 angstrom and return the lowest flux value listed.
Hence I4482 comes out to 40.47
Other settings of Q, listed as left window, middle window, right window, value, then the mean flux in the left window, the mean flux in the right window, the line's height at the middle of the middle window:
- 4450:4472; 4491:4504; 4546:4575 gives -0.9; 49.2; 56.6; 51.9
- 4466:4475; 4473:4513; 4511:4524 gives -1.9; 52.7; 59.8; 56.1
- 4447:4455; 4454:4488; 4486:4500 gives 1.1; 54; 54.6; 54.3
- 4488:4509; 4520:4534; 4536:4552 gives -0.1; 57.9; 58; 58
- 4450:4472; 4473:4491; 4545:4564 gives -2.4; 49.2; 57.1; 50.9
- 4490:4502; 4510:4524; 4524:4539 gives -1.3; 53.9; 56.4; 55.4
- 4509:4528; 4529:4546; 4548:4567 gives 0.7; 60.7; 56.5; 58.7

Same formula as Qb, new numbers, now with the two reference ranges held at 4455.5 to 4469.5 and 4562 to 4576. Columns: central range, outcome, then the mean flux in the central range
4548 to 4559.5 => -0.9 angstrom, 58.6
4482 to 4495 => -1.5 angstrom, 54.6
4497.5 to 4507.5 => -2.0 angstrom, 60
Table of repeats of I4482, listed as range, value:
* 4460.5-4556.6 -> 33.71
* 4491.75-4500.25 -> 46.37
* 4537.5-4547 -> 48.72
